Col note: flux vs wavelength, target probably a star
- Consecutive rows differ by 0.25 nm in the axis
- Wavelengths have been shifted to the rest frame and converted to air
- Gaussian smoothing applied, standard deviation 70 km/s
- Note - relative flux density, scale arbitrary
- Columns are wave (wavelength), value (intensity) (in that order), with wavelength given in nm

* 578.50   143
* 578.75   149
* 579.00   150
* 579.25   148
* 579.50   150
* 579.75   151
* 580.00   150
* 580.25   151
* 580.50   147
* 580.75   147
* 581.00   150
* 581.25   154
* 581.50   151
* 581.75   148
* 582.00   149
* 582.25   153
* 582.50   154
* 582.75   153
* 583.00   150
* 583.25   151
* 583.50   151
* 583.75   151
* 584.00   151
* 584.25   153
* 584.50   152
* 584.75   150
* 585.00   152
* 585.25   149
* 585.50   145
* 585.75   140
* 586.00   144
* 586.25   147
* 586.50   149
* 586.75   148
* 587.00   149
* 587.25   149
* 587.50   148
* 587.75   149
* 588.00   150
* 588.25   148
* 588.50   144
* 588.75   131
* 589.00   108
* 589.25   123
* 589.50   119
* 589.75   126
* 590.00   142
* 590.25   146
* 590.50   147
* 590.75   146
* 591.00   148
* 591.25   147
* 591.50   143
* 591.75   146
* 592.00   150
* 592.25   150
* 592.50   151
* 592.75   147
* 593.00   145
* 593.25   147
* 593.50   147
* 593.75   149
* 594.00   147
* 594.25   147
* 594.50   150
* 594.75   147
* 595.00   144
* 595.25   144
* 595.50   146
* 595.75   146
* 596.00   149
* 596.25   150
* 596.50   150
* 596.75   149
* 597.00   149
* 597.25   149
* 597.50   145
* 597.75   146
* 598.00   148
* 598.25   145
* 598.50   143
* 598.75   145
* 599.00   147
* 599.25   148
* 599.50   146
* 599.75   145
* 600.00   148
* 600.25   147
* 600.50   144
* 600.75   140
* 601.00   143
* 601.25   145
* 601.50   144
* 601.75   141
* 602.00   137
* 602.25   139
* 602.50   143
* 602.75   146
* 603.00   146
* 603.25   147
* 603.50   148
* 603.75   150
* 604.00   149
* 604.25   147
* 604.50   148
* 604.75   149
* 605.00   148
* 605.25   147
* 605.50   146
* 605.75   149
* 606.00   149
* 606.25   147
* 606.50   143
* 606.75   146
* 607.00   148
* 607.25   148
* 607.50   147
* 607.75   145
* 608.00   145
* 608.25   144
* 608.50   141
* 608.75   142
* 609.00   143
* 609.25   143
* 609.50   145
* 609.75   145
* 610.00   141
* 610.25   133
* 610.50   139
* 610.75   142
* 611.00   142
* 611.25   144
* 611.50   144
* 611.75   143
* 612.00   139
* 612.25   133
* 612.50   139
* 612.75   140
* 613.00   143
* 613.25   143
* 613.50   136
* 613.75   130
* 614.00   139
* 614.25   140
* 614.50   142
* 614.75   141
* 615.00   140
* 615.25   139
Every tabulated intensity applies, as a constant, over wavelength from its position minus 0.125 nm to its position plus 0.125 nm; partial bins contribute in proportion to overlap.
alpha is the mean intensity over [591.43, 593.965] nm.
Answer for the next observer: 148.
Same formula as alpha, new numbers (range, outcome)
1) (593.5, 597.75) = 148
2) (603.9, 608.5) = 147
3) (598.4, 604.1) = 145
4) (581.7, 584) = 151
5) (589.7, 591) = 143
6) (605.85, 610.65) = 144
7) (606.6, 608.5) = 146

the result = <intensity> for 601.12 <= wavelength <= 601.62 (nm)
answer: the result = 144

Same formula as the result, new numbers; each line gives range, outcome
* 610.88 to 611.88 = 143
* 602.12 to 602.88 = 143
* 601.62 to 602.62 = 140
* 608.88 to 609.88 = 144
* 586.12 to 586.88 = 148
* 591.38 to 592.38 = 147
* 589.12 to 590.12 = 127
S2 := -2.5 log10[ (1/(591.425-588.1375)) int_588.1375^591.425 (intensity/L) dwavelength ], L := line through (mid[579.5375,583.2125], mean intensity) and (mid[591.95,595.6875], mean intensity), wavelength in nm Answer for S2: 0.09 mag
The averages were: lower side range 151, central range 137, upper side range 147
